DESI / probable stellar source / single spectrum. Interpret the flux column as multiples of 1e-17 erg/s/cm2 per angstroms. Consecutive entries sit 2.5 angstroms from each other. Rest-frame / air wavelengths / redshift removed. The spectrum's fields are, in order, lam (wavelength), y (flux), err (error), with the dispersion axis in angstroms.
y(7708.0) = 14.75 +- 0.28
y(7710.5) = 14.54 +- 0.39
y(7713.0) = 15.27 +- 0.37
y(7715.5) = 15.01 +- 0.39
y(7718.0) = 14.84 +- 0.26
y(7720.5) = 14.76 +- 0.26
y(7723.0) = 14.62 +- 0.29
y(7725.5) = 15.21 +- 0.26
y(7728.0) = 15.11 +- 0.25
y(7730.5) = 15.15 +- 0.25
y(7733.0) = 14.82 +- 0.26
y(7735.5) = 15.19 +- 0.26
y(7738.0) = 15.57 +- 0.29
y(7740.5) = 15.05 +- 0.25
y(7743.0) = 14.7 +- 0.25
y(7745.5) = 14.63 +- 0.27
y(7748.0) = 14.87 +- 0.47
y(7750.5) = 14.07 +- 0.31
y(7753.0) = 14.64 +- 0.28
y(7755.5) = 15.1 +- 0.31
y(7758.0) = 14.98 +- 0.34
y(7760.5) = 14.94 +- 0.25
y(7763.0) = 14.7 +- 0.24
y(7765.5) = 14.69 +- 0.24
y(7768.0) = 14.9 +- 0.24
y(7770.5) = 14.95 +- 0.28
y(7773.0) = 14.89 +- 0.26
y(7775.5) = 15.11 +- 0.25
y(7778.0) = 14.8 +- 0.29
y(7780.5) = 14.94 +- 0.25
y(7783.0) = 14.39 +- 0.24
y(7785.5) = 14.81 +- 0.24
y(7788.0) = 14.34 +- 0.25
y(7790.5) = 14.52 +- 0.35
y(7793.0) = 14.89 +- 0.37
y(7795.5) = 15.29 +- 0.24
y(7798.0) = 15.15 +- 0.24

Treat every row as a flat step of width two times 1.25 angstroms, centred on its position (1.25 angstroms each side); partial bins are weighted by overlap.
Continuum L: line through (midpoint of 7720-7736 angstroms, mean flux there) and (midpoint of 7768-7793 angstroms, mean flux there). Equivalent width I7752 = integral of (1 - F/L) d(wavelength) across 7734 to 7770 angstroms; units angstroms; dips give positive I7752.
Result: 0.05 angstroms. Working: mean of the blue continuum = 15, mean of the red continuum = 14.8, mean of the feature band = 14.9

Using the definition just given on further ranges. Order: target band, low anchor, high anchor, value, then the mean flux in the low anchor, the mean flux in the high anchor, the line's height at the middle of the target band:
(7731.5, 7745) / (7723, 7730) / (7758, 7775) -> 0.0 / 15.1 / 14.9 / 15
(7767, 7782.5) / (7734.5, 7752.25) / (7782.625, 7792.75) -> -0.3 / 14.9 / 14.6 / 14.6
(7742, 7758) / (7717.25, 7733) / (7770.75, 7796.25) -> 0.2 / 14.9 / 14.8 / 14.9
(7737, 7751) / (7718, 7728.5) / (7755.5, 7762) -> 0.1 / 14.9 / 15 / 14.9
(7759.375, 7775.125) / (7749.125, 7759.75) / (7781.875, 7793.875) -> -0.2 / 14.7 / 14.6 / 14.7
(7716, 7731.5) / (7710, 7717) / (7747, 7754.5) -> -0.1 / 15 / 14.5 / 14.9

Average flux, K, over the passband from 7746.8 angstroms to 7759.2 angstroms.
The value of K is 14.7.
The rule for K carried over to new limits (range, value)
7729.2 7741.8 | 15.2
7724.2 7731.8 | 15.2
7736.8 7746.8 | 15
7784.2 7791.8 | 14.6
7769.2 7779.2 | 14.9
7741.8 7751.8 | 14.6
